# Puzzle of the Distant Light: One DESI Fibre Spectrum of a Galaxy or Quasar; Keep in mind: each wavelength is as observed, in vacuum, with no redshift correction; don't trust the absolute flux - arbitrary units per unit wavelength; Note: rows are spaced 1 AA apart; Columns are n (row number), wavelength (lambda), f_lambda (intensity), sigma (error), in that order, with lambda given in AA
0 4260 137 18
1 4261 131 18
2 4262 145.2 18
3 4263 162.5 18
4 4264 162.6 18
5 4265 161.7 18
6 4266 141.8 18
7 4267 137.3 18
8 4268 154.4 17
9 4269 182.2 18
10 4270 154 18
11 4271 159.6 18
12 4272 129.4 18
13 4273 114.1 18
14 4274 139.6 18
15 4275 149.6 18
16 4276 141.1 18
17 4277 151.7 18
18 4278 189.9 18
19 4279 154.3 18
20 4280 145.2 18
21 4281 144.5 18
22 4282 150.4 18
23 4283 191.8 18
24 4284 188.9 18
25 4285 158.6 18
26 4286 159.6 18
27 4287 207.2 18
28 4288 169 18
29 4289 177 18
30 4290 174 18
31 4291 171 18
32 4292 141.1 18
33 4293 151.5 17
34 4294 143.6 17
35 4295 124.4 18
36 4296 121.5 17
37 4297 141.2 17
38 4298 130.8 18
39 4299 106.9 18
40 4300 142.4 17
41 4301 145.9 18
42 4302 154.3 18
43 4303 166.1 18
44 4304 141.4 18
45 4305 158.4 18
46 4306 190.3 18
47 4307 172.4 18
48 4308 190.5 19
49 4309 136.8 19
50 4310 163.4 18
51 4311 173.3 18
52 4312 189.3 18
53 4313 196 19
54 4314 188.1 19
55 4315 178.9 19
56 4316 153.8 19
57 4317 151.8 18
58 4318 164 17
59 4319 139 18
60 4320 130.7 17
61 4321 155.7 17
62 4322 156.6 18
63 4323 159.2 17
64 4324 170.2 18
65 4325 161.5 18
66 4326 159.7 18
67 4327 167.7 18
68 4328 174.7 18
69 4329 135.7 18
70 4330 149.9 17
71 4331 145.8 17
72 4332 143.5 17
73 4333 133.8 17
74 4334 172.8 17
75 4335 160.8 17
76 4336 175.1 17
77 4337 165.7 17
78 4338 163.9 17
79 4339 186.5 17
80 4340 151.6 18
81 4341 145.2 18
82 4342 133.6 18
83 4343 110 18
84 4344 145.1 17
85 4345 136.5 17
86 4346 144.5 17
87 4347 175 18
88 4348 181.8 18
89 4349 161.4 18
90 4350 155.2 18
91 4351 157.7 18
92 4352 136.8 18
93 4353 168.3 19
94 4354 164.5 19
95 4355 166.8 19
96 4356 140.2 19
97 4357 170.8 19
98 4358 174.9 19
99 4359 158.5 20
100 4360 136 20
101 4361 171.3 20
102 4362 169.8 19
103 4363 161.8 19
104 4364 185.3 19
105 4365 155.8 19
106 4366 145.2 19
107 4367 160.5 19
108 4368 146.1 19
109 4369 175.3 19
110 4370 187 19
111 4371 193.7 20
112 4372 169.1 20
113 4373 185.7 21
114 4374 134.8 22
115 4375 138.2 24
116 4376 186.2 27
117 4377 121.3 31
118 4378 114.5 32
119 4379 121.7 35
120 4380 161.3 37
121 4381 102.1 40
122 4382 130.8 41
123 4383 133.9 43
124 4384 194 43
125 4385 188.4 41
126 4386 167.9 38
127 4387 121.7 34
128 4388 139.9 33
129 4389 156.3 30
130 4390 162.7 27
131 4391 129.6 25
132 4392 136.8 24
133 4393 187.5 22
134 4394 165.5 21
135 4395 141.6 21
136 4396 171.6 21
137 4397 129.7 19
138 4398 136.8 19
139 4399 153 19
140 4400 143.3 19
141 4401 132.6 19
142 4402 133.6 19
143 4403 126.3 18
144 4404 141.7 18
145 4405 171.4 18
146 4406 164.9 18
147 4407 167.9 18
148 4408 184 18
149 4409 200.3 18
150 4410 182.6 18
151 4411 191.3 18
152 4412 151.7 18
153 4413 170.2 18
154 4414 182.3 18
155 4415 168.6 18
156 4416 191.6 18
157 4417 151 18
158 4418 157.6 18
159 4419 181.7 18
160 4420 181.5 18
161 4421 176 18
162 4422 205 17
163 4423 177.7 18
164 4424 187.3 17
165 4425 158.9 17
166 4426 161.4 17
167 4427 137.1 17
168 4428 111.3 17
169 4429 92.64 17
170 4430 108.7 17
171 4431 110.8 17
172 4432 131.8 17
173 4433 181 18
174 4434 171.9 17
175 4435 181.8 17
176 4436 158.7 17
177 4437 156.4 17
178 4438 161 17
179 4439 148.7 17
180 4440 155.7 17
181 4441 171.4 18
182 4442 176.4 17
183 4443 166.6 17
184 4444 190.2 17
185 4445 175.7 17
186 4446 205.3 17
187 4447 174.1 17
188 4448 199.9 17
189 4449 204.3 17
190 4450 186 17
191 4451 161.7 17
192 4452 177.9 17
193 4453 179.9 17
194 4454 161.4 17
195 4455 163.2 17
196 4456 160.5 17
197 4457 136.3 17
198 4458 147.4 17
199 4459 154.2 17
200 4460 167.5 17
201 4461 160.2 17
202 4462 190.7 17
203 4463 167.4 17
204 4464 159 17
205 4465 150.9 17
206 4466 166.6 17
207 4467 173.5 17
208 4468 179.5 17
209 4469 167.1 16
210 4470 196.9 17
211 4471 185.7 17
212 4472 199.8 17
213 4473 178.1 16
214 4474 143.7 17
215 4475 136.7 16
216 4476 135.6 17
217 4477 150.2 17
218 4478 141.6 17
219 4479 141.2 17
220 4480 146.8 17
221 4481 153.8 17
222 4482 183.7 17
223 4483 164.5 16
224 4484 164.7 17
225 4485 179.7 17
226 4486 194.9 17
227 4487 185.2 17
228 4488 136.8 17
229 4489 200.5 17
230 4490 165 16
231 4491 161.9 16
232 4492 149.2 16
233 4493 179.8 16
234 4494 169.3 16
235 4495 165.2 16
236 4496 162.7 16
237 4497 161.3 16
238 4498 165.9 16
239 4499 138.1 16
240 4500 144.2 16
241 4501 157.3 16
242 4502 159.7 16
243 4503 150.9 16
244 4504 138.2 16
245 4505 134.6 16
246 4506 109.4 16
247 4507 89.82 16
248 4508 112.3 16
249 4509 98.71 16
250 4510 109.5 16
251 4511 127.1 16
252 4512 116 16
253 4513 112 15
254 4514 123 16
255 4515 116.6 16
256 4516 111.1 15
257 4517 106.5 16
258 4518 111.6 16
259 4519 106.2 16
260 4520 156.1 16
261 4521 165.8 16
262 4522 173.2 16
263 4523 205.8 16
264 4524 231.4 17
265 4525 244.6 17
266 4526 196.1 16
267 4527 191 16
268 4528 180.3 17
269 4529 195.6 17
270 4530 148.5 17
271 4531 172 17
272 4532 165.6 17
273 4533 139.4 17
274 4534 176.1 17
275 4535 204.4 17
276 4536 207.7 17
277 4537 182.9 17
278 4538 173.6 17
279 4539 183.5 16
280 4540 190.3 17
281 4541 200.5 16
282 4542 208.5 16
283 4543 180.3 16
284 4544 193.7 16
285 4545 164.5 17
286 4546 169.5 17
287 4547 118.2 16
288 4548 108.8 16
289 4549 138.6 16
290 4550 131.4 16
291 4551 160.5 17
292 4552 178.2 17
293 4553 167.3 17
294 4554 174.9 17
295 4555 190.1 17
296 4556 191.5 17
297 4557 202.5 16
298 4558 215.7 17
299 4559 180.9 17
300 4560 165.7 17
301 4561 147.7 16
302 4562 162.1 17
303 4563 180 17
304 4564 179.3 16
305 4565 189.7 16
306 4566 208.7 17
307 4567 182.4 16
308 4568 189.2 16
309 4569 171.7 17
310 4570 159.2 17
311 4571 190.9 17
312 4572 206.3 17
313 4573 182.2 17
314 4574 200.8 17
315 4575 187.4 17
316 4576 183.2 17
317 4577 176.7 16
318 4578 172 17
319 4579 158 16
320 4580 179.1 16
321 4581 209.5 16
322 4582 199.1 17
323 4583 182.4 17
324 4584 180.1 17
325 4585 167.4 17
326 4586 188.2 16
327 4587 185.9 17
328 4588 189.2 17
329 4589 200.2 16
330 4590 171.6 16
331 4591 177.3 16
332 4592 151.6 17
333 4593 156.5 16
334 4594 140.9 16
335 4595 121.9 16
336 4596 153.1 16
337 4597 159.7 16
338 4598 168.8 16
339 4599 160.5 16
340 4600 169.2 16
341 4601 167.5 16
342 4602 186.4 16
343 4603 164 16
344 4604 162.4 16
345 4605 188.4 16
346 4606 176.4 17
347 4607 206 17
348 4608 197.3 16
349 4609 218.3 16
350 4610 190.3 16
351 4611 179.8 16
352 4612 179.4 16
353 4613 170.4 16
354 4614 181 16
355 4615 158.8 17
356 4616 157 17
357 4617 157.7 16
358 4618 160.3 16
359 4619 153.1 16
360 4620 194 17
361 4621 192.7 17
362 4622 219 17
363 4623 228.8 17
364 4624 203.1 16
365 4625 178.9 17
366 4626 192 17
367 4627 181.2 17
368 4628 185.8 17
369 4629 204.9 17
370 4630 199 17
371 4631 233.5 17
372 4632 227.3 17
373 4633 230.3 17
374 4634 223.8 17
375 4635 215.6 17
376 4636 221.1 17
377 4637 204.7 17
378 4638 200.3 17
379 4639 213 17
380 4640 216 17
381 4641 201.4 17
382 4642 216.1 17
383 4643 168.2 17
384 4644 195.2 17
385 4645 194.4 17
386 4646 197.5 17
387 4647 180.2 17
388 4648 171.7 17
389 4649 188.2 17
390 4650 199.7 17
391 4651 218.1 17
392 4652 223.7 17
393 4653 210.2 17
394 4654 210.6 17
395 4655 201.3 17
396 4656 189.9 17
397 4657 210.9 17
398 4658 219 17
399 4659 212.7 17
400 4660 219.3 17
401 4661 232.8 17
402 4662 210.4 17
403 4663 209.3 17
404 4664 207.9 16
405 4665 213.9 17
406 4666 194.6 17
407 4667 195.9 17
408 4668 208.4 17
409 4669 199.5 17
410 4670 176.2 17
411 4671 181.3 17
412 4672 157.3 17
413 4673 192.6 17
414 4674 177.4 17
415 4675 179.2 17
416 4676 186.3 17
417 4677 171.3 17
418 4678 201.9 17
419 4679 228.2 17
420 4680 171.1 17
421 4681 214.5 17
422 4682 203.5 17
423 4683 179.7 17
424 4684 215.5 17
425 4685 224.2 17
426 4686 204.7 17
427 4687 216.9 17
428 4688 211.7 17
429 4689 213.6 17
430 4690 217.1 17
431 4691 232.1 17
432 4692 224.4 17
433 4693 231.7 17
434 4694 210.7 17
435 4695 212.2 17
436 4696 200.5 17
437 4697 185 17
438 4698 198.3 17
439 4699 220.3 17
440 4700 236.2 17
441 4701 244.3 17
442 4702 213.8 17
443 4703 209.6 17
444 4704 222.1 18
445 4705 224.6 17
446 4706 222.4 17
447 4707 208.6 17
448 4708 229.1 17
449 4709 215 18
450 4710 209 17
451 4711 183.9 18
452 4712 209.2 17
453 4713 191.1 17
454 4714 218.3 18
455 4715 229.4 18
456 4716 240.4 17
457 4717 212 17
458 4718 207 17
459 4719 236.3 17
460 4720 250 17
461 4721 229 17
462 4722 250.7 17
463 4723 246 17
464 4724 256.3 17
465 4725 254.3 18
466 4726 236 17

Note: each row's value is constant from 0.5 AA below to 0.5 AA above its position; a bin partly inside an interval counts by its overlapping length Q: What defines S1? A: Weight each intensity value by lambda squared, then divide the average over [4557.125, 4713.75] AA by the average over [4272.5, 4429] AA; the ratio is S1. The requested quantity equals 1.40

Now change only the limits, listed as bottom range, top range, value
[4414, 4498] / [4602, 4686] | 1.29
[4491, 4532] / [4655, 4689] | 1.43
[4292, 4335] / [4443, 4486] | 1.16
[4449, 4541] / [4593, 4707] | 1.32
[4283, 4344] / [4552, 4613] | 1.28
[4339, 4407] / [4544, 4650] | 1.31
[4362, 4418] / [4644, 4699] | 1.46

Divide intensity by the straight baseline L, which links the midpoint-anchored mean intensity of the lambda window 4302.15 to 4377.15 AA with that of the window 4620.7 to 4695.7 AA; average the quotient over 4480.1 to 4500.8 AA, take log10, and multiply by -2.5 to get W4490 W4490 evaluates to 0.10 mag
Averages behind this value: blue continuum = 160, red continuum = 204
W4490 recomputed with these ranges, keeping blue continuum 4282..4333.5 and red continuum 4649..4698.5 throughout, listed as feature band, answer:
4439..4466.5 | 0.04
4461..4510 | 0.15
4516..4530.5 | 0.09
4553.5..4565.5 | 0.05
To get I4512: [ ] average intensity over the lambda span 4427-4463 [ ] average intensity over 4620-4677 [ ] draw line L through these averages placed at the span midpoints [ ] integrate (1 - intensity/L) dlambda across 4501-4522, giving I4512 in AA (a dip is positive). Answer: 6.03 AA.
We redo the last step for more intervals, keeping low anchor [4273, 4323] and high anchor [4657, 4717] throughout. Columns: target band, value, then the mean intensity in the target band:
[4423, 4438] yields 2.3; 148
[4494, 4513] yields 5.0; 136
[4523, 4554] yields 1.9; 177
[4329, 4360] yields 1.7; 155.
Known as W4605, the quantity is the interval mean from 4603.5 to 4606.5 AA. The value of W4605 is 176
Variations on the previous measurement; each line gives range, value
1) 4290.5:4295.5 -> 146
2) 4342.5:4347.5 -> 142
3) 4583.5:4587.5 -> 180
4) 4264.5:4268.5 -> 149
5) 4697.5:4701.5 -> 225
